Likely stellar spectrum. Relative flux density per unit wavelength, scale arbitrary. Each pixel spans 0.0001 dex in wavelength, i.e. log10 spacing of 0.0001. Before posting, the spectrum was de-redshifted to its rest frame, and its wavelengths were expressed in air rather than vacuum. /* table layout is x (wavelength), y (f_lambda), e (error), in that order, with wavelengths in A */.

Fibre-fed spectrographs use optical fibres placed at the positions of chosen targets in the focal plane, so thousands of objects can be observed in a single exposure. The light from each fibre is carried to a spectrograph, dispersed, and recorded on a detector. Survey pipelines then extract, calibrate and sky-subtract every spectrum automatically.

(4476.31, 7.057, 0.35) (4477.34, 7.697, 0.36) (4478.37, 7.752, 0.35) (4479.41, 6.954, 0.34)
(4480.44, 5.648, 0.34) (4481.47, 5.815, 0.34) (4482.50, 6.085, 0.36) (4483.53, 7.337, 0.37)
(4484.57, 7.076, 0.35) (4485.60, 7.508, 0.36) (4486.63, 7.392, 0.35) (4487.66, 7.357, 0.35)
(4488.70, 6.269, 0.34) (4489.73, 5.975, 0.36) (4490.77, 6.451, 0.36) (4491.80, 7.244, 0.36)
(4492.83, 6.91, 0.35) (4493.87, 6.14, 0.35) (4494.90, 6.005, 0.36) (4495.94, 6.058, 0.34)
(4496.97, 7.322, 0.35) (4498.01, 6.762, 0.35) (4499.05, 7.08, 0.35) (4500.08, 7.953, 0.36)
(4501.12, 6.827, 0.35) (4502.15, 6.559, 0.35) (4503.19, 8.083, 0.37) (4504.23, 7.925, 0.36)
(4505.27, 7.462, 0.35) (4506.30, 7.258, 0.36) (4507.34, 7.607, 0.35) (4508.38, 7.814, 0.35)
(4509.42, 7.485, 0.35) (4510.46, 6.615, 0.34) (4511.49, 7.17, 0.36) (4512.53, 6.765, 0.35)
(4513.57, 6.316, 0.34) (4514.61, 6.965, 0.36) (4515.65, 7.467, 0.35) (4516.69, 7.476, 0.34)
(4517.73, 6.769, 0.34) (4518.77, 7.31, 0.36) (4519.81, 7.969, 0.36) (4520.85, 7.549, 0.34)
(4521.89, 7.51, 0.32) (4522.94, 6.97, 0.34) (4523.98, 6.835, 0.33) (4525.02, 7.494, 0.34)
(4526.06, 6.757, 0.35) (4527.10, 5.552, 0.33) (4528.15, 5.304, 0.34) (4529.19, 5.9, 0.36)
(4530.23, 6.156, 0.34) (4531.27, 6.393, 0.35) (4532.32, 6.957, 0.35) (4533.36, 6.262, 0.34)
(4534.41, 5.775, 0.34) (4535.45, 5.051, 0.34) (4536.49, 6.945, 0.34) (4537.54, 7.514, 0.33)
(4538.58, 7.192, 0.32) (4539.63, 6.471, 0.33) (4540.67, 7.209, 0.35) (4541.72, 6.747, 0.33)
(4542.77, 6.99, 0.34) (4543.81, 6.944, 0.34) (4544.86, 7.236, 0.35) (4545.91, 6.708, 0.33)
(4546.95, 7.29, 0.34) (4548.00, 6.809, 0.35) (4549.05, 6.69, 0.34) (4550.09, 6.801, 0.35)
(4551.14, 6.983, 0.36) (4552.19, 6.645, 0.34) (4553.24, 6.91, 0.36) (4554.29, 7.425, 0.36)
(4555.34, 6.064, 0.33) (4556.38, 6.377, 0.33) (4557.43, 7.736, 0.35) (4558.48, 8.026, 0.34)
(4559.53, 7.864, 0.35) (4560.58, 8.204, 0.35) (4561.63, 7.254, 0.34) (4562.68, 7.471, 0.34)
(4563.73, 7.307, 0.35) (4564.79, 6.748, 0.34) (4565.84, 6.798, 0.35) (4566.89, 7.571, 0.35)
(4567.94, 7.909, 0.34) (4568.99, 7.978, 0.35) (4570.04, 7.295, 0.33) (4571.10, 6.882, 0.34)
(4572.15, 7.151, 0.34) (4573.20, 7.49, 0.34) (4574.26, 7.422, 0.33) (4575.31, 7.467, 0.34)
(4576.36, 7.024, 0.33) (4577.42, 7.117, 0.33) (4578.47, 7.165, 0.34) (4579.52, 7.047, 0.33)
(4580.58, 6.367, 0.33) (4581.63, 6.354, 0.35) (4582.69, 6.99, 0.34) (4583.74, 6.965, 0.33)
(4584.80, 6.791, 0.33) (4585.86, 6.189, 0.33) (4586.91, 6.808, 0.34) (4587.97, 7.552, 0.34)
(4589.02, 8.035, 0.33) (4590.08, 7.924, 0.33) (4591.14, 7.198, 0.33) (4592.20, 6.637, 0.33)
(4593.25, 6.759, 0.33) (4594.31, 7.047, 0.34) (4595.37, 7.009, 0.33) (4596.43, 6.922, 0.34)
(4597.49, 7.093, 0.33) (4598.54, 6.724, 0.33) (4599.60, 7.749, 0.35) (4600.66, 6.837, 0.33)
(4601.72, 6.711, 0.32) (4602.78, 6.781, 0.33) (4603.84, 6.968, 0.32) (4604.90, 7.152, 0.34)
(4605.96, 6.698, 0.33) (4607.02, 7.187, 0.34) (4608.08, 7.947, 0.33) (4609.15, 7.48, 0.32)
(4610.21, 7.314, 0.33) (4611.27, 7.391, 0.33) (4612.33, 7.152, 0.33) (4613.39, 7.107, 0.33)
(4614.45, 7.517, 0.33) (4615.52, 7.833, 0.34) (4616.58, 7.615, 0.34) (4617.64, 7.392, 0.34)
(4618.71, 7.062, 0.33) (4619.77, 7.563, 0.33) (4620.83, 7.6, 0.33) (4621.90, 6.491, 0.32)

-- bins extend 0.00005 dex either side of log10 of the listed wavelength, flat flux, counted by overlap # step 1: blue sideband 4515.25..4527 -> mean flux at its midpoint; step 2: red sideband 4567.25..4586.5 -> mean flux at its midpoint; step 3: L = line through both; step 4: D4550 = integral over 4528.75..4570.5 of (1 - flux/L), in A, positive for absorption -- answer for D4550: 1.1 A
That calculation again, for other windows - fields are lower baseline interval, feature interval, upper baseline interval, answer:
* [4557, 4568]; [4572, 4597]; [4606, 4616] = 1.3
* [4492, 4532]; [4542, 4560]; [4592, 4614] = 0.0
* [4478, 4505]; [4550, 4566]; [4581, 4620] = -0.3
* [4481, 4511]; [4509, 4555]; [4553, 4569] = 2.3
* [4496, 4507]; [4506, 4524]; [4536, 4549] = -0.1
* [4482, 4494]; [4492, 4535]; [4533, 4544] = -1.1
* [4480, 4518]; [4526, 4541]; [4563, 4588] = 1.4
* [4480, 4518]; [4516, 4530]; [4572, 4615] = 0.2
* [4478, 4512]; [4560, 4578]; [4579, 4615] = -0.8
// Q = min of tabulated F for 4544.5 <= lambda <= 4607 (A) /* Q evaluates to 6.064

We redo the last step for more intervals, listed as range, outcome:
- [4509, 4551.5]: 5.051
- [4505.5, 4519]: 6.316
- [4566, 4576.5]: 6.882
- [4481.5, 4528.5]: 5.304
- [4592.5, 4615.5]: 6.698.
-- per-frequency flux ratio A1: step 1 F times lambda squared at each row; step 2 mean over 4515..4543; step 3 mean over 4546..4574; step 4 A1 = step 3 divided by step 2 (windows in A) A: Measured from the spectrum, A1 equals 1.1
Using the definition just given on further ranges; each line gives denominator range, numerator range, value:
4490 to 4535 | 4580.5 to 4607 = 1.05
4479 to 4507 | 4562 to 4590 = 1.08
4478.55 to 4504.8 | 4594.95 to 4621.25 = 1.11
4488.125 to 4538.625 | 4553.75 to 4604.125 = 1.07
